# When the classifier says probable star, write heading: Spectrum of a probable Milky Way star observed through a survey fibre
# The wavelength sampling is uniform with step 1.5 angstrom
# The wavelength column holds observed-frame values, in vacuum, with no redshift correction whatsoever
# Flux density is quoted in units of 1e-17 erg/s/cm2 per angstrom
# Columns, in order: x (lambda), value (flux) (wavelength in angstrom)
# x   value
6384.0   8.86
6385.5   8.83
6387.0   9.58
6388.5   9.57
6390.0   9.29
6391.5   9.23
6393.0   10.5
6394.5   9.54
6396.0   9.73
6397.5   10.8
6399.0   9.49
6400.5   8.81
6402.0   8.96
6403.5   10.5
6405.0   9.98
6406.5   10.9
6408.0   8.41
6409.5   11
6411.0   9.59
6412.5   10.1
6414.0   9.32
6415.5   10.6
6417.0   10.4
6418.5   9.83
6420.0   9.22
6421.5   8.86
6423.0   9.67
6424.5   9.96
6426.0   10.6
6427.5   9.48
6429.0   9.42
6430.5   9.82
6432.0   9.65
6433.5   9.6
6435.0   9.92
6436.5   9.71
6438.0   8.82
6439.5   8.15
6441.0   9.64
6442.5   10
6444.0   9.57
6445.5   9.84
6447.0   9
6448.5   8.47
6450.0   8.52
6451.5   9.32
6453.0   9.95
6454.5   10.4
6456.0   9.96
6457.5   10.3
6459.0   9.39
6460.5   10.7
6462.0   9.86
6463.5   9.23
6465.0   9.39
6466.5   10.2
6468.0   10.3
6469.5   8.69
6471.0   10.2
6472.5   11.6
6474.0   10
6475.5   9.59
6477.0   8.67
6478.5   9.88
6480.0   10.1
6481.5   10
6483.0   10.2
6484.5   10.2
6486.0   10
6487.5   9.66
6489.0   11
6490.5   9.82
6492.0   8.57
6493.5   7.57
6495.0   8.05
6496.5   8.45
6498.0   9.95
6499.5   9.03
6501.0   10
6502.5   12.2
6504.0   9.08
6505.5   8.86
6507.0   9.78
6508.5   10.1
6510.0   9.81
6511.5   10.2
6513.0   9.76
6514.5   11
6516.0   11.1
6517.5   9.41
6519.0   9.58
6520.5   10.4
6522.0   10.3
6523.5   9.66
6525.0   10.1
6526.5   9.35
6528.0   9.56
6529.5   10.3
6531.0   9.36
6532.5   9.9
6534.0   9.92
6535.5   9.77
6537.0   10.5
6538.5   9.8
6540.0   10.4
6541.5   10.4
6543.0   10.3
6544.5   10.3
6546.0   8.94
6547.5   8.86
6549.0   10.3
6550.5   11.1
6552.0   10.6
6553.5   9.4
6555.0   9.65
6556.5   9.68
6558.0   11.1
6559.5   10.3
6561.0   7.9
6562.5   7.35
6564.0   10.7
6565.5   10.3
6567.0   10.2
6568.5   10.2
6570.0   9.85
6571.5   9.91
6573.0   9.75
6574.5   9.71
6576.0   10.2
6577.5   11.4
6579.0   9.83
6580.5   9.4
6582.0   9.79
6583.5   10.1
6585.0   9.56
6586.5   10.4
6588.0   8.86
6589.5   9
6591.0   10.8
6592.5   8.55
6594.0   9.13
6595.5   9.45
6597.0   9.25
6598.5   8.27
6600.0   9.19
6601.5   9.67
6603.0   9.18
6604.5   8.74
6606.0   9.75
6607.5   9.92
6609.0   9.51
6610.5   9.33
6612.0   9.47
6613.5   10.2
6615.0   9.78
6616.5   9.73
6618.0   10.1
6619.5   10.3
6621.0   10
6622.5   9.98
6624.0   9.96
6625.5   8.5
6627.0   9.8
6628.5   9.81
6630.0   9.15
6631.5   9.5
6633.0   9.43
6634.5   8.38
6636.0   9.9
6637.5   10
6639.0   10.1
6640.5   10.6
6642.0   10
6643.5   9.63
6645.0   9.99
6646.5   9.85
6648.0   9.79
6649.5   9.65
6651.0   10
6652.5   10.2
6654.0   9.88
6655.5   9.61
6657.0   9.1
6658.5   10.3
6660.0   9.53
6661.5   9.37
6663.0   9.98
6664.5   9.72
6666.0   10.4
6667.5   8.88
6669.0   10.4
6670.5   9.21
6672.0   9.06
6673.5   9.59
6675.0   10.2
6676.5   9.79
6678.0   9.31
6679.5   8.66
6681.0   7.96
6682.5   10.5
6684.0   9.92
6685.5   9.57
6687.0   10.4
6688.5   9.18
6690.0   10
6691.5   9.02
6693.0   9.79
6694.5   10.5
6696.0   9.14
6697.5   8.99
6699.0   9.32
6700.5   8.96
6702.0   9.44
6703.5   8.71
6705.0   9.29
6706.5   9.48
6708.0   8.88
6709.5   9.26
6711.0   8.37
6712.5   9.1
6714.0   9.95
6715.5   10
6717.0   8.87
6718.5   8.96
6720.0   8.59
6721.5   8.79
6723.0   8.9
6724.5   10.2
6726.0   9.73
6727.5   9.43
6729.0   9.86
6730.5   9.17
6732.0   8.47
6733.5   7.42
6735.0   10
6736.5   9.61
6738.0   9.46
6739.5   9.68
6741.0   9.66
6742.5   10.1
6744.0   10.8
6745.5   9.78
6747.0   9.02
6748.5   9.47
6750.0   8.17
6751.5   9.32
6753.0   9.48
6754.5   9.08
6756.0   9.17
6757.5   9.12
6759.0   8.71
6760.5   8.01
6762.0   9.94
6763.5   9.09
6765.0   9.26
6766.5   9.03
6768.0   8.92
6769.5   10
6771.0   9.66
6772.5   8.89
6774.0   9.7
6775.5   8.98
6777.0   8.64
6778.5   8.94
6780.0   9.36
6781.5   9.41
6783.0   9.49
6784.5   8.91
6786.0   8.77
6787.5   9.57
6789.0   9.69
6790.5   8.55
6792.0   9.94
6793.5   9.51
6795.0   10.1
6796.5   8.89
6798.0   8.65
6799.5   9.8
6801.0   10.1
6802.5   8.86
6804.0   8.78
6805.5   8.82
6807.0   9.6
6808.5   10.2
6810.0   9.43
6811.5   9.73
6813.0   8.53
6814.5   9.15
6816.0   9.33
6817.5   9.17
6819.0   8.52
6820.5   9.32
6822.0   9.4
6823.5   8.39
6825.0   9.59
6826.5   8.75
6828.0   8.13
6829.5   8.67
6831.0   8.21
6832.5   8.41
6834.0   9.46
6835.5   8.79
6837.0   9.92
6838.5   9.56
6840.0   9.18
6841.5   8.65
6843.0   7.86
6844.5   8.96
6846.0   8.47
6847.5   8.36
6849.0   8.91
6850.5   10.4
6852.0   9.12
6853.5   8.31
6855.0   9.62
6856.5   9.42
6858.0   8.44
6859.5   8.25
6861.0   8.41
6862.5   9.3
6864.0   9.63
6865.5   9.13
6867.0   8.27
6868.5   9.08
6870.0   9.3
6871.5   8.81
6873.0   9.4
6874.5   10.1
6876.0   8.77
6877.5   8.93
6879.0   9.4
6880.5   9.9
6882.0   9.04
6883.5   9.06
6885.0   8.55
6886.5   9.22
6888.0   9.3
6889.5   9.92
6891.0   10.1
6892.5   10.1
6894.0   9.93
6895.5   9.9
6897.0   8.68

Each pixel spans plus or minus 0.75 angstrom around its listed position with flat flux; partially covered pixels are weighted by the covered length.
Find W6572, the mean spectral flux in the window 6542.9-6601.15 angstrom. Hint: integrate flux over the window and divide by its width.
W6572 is 9.73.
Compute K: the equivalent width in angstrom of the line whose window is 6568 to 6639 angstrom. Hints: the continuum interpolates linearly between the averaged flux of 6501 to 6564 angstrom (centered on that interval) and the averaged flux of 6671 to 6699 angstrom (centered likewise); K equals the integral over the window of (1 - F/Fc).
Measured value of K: 0.7 angstrom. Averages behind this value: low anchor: 9.92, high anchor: 9.52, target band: 9.63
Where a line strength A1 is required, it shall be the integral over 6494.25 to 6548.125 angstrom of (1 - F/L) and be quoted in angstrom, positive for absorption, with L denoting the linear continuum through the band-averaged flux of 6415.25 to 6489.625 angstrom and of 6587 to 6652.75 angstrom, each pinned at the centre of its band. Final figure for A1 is -0.9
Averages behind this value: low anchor 9.74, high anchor 9.6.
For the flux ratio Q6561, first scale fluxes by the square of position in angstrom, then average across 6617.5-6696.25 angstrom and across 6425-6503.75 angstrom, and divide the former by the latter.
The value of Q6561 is 1.06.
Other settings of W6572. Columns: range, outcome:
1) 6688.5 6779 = 9.27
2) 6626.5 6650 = 9.72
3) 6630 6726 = 9.52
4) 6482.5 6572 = 9.83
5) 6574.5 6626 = 9.63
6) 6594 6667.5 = 9.65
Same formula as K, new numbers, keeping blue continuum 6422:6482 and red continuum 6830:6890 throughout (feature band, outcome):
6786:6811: -0.7 angstrom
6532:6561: -1.4 angstrom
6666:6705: -0.7 angstrom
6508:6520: -0.7 angstrom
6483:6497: 0.4 angstrom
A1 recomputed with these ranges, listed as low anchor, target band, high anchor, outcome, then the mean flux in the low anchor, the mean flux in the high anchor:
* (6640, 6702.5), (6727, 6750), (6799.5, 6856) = -0.06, 9.65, 9.06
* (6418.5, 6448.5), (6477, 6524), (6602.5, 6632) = -1.11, 9.5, 9.64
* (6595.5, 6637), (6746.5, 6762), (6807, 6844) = 0.32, 9.51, 9.03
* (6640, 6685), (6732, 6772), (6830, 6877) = 0.32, 9.7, 8.98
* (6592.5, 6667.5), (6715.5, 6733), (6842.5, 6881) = 0.37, 9.64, 9.02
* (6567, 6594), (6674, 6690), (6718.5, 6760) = -0.14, 9.83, 9.29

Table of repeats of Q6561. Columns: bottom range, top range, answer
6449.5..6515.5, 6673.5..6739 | 1.02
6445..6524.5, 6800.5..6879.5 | 1.03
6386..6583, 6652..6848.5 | 1.03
